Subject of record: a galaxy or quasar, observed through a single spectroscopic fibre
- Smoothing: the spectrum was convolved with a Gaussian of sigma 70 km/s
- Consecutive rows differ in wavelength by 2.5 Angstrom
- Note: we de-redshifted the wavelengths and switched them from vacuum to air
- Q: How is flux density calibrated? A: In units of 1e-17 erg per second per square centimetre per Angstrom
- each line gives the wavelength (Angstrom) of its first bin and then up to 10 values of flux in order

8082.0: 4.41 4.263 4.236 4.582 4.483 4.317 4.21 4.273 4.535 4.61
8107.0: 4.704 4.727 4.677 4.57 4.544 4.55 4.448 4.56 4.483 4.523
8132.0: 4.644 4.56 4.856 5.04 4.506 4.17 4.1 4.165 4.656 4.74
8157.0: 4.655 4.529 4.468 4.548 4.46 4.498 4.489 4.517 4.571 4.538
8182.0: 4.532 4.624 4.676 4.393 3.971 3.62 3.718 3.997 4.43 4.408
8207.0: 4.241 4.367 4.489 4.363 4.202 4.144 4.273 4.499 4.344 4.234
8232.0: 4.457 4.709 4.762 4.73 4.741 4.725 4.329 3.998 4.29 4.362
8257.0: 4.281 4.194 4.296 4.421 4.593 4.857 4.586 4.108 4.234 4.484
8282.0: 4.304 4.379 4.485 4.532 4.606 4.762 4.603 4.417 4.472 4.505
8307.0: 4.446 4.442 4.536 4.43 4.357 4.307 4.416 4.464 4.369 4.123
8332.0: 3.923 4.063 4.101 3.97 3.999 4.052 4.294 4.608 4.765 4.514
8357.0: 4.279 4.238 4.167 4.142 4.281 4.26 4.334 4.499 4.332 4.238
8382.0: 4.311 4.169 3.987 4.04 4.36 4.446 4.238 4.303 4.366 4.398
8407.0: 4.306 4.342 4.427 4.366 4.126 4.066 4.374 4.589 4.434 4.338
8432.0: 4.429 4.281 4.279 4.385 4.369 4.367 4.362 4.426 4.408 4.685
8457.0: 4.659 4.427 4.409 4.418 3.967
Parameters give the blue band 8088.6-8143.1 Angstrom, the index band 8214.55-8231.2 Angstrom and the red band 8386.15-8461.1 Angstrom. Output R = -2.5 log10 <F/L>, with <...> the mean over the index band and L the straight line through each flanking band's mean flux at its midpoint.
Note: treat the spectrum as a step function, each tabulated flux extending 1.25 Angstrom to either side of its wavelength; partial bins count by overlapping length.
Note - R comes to 0.05 mag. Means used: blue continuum 4.56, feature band 4.29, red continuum 4.35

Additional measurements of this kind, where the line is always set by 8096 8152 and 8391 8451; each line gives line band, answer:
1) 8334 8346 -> 0.09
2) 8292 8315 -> -0.02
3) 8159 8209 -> 0.03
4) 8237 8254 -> -0.01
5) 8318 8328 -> 0.00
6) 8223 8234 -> 0.01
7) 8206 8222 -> 0.04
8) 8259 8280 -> 0.00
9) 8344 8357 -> -0.02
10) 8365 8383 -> 0.02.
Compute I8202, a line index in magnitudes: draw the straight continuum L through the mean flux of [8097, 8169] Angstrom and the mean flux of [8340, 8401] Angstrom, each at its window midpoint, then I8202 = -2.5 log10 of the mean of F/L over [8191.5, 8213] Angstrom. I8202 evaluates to 0.082 mag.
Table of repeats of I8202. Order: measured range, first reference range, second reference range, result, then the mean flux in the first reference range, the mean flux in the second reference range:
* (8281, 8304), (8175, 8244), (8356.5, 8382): -0.045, 4.38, 4.28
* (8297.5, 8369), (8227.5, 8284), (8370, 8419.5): 0.011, 4.44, 4.29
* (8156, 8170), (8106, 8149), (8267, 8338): 0.001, 4.56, 4.41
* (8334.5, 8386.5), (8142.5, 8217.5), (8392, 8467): 0.026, 4.37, 4.37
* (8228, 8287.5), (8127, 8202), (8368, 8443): -0.012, 4.44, 4.31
